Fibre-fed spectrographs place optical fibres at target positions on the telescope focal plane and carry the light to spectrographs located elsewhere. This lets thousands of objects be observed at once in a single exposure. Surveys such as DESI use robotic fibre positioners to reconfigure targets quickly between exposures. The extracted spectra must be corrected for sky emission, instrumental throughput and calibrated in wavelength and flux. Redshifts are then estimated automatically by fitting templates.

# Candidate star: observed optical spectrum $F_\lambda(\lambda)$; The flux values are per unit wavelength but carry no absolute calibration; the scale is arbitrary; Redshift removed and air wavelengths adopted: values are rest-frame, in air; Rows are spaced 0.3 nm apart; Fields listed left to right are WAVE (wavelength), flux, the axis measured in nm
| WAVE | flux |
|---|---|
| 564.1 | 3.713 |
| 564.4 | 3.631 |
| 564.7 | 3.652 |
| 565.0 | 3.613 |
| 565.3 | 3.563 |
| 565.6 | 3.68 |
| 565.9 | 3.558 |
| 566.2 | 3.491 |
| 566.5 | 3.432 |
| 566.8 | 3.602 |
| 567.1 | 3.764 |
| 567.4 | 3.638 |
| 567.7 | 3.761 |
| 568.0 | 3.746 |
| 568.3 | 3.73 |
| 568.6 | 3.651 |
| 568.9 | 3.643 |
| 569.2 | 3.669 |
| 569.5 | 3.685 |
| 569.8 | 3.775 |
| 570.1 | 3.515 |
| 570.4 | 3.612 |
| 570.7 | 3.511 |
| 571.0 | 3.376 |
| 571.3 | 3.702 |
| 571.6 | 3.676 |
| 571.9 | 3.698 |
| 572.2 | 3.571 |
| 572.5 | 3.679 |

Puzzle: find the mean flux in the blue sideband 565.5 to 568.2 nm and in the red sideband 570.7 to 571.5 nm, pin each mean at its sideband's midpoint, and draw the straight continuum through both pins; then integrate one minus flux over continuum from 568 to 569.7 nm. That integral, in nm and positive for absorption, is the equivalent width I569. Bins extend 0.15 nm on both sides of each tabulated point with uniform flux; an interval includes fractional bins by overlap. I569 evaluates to -0.045 nm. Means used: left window 3.63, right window 3.54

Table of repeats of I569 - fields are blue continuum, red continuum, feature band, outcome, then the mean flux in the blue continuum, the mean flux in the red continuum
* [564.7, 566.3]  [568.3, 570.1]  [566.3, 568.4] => -0.02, 3.59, 3.67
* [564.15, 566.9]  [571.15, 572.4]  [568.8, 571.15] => 0.03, 3.58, 3.66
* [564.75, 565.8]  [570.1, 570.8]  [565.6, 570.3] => -0.08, 3.62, 3.56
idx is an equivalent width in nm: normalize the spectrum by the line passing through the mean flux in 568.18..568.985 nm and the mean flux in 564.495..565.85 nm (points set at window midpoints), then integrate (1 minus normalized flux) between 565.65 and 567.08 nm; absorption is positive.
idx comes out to 0.03 nm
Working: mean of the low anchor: 3.62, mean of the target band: 3.55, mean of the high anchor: 3.68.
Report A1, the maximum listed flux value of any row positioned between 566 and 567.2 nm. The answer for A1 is 3.764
